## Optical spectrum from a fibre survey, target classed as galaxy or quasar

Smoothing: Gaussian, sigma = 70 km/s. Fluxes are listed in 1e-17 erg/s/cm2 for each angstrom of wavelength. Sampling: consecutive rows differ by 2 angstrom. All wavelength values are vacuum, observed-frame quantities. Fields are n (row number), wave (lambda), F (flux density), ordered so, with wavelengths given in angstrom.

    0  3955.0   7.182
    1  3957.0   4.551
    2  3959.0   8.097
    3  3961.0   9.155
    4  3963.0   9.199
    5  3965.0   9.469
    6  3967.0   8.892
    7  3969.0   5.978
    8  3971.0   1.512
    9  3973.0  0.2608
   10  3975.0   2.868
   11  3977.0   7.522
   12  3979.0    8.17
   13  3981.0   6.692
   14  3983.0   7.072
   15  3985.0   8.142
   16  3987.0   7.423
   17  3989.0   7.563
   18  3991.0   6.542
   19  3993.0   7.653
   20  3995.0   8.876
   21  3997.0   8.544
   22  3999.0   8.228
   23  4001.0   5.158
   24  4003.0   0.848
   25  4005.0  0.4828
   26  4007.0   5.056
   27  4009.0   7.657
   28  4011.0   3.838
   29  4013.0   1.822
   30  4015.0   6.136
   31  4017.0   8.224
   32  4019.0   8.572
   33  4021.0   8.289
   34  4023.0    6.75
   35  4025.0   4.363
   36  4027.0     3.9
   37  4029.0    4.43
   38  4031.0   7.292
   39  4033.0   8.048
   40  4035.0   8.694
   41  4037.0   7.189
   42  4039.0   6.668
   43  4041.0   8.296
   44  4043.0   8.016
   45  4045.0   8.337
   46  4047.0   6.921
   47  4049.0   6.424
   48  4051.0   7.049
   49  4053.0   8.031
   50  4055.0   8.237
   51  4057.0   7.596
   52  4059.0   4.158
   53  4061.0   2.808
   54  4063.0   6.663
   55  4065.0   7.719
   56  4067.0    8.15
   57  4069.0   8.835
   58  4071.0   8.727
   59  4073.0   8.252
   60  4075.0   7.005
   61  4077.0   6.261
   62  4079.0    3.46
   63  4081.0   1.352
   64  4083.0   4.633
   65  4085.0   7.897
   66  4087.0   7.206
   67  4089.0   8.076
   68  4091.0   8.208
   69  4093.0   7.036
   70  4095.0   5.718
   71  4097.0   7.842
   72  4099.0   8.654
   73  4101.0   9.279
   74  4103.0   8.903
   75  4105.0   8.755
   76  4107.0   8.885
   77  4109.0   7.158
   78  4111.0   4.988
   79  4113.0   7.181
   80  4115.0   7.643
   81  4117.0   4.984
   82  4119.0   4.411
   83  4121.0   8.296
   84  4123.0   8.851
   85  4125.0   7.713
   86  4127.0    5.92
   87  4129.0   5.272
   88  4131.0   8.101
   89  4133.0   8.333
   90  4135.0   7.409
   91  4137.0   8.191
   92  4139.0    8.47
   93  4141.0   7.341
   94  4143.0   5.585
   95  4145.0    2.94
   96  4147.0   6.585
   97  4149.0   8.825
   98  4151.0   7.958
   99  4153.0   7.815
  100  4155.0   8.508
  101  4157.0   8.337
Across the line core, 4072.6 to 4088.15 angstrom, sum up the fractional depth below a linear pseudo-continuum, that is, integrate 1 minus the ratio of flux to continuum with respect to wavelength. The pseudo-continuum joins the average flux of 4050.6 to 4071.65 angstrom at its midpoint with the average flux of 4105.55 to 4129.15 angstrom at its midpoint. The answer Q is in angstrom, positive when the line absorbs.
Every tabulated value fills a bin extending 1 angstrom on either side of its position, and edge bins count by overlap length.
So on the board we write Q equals 2.9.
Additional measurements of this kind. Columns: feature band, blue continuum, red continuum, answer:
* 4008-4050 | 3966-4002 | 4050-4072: 1.2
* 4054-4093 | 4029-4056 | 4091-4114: 5.1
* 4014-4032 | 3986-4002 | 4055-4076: 2.2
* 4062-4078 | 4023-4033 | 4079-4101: -3.7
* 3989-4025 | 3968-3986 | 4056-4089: -2.4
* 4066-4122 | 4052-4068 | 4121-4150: -1.5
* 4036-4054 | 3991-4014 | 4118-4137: -4.4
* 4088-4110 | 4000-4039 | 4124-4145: -4.8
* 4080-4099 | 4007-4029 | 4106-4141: 0.6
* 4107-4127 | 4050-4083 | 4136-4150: -0.4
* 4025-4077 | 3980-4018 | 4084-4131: -2.5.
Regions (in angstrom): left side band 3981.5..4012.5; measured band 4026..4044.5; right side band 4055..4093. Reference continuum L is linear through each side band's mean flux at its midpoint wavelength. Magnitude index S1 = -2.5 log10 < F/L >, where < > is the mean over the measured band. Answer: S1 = -0.10 mag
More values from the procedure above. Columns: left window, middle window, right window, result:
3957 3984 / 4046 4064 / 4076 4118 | 0.05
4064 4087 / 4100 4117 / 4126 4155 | -0.12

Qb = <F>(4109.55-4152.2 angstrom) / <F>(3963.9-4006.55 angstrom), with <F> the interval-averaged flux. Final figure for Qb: 1.14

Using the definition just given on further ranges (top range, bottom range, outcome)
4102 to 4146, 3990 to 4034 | 1.19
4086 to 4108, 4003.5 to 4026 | 1.48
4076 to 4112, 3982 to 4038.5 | 1.09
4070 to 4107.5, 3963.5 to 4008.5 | 1.17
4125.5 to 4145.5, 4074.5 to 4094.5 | 1.13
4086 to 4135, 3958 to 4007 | 1.15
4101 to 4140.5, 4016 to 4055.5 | 1.03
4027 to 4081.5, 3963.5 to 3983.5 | 1.16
